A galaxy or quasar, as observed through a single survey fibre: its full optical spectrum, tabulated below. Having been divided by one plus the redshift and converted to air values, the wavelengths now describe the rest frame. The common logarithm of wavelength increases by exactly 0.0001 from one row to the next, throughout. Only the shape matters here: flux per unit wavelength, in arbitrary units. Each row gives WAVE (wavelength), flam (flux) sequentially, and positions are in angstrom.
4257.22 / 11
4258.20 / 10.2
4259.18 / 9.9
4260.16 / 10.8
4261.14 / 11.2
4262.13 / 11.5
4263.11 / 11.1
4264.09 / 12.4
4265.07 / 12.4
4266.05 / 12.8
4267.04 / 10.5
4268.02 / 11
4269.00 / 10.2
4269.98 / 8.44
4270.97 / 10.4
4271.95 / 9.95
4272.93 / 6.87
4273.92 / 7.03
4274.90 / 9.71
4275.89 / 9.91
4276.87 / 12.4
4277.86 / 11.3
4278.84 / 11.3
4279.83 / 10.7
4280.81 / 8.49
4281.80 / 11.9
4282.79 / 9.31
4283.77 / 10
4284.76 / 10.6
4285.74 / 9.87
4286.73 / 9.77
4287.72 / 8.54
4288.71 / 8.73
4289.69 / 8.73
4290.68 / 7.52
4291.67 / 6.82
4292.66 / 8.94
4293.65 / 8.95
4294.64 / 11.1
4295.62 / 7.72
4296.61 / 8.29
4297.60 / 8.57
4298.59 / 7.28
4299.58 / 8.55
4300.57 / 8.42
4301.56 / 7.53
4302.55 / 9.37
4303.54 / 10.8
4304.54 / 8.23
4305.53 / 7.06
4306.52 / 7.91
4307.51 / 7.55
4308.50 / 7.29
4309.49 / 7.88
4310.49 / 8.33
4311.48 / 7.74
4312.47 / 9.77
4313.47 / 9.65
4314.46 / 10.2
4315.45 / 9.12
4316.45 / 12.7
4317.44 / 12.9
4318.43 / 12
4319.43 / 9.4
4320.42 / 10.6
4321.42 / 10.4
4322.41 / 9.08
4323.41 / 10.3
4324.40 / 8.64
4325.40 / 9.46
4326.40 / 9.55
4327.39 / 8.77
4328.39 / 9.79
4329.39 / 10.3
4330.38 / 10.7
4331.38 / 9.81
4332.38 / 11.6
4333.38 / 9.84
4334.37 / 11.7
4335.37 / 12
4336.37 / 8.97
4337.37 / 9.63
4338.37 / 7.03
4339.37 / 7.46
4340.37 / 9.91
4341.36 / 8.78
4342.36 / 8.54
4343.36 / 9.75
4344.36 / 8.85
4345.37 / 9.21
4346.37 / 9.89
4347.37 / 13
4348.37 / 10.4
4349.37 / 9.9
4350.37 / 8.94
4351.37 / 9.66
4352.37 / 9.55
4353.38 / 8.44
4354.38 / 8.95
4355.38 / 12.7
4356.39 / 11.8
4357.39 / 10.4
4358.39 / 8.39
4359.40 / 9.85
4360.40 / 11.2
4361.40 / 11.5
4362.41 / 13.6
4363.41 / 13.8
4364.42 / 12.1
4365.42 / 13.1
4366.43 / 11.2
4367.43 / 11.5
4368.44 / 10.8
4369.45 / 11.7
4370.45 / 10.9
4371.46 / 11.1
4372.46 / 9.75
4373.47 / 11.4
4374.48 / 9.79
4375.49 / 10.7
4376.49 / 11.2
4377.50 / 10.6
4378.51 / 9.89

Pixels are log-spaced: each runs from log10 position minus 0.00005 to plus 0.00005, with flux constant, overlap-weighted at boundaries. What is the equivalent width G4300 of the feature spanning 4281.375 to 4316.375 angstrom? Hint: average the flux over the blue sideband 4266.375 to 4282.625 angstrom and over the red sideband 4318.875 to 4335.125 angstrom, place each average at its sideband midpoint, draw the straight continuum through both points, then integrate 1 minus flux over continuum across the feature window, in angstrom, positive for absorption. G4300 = 4.1 angstrom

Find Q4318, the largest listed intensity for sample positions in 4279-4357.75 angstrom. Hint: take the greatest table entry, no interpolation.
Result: 13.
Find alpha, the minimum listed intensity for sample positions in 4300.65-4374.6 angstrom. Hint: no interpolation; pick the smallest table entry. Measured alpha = 7.03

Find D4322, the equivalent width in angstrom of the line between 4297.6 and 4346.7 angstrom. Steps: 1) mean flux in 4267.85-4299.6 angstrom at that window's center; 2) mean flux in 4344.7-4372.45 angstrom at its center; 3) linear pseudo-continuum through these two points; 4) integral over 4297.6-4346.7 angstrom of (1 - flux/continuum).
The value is 3.6 angstrom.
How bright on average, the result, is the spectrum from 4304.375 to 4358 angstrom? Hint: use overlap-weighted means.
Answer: 9.68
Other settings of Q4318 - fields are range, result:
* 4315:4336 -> 12.9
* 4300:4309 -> 10.8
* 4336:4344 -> 9.91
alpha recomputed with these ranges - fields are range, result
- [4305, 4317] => 7.06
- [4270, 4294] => 6.82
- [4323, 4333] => 8.64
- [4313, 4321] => 9.12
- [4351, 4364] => 8.39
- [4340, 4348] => 8.54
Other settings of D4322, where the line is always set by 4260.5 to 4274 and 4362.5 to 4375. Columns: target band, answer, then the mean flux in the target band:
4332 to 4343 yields 1.6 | 9.57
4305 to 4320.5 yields 2.3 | 9.35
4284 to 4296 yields 2.0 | 8.98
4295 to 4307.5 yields 2.9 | 8.31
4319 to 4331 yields 1.4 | 9.75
